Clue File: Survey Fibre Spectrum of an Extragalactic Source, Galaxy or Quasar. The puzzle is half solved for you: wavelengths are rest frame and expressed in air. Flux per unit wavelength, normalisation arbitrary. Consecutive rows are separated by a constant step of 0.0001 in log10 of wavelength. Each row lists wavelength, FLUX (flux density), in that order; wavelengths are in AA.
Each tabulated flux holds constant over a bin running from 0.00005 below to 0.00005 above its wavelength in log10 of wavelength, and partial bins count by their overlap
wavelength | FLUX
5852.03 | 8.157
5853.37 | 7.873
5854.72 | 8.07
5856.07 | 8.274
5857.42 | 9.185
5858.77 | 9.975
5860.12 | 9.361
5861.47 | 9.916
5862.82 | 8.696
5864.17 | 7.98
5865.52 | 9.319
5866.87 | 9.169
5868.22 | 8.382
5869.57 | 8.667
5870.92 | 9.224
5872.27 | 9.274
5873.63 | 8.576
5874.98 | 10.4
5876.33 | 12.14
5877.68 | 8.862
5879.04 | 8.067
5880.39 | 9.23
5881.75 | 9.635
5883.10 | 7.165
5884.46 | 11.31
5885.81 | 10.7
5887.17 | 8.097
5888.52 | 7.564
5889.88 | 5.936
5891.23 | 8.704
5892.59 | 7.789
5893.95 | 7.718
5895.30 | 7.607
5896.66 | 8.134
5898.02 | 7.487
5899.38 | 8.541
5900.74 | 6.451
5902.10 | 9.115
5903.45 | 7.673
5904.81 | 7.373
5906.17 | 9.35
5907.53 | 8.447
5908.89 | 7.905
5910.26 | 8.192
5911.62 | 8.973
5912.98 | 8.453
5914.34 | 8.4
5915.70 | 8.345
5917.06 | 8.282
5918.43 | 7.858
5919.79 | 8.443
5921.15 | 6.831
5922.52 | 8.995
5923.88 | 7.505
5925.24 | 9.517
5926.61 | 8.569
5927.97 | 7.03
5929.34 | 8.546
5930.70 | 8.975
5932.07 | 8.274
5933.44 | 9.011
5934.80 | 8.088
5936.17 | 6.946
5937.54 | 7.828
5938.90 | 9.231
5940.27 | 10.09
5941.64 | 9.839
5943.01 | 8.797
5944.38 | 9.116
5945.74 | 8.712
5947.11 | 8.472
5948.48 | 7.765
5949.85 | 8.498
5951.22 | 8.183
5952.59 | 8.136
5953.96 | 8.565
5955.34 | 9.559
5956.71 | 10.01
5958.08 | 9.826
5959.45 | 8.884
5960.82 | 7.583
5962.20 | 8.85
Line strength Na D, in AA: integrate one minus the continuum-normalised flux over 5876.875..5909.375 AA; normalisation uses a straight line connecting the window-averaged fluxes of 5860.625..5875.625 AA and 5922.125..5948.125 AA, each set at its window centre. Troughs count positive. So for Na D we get 2.13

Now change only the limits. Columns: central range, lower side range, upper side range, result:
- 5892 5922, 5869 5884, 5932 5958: 3.1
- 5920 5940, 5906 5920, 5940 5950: 0.9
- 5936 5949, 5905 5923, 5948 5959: -0.1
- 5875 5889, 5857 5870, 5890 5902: -1.7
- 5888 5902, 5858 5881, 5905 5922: 1.6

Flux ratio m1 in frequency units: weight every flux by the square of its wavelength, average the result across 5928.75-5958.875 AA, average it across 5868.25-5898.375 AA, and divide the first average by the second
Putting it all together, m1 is 1.0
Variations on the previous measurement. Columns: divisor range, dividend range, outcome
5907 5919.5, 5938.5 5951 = 1.08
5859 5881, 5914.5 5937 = 0.91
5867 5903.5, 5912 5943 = 0.99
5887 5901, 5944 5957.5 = 1.16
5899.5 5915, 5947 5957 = 1.06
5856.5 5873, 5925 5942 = 0.97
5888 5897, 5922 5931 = 1.12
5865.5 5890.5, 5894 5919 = 0.91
